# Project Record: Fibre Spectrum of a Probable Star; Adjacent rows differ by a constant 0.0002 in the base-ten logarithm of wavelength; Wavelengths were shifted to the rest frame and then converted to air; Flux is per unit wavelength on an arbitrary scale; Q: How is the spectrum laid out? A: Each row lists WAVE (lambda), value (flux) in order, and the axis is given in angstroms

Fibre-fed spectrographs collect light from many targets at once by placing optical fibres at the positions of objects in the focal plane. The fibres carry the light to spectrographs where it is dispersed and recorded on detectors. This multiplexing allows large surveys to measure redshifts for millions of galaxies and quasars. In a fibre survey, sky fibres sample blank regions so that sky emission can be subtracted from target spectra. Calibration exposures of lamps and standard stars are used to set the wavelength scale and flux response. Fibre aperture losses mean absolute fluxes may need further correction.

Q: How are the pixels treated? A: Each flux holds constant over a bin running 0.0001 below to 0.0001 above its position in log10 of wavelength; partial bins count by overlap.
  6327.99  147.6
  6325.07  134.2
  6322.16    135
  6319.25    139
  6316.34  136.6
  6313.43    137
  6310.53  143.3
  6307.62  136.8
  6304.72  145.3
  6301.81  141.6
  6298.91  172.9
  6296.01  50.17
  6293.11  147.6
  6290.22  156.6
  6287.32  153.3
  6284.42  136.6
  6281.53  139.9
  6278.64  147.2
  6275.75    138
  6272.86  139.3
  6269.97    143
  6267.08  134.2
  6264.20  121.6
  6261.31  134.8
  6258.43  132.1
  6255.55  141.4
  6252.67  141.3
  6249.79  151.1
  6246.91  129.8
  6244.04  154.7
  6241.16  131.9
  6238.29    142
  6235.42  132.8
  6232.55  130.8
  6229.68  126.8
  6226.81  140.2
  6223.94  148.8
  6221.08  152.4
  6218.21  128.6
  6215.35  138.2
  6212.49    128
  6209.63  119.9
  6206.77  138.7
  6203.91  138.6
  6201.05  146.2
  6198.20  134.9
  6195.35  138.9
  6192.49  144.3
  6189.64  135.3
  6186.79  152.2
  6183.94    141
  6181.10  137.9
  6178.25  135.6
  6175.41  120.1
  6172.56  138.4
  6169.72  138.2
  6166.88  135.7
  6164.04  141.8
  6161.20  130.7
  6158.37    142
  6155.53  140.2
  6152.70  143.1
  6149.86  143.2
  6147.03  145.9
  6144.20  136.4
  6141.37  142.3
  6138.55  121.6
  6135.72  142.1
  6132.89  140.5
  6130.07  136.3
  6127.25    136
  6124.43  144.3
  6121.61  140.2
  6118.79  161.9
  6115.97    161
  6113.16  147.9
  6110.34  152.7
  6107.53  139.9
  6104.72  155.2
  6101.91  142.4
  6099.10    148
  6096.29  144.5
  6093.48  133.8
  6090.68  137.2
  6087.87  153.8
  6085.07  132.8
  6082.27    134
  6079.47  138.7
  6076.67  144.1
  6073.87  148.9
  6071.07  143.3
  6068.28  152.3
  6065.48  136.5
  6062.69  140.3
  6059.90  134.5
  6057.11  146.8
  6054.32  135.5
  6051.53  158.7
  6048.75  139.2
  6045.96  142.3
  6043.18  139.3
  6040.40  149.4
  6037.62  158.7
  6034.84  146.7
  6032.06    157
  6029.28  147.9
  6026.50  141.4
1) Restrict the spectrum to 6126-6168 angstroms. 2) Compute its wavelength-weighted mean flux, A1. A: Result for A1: 139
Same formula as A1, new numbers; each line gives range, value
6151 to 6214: 137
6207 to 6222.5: 134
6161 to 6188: 137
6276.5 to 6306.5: 139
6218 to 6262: 139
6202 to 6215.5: 133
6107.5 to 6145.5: 143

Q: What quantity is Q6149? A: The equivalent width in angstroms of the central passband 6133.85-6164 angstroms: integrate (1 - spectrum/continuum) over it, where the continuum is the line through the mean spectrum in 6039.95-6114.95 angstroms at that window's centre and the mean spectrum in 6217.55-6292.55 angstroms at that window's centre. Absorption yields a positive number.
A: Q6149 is 0.65 angstroms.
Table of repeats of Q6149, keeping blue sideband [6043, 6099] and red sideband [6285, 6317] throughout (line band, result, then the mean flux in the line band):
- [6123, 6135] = 0.1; 139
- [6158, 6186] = 0.8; 136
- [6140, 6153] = -0.1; 142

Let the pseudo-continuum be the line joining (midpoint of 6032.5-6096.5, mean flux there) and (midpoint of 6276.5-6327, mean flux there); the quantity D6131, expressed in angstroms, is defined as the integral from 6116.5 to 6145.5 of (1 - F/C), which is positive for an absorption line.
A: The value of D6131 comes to 0.2 angstroms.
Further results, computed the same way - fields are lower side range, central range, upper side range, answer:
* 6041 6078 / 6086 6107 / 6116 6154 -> -0.29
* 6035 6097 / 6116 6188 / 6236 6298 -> 0.24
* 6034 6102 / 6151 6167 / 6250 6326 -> 0.20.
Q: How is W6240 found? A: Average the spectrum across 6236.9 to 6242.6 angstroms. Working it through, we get 137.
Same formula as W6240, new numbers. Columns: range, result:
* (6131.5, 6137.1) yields 141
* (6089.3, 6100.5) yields 141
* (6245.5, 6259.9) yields 139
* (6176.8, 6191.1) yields 140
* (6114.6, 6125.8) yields 152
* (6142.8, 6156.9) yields 142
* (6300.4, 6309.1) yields 141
